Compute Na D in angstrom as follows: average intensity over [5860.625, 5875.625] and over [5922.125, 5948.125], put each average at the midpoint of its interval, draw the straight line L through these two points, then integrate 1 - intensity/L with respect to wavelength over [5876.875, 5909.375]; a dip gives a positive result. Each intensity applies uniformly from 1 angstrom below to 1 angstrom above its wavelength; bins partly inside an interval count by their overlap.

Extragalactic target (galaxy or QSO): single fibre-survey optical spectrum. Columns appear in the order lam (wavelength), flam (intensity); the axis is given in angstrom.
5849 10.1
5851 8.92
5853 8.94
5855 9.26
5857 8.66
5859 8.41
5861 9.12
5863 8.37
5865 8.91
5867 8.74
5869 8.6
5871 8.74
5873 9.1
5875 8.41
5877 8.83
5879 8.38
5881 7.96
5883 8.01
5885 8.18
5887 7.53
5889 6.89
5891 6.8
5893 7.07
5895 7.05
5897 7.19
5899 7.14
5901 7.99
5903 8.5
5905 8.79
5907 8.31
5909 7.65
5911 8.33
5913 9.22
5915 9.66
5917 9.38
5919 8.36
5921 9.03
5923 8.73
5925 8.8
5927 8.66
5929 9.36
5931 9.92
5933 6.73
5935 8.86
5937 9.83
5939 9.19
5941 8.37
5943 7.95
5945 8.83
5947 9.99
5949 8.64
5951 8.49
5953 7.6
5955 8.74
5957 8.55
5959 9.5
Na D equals 3.8 angstrom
